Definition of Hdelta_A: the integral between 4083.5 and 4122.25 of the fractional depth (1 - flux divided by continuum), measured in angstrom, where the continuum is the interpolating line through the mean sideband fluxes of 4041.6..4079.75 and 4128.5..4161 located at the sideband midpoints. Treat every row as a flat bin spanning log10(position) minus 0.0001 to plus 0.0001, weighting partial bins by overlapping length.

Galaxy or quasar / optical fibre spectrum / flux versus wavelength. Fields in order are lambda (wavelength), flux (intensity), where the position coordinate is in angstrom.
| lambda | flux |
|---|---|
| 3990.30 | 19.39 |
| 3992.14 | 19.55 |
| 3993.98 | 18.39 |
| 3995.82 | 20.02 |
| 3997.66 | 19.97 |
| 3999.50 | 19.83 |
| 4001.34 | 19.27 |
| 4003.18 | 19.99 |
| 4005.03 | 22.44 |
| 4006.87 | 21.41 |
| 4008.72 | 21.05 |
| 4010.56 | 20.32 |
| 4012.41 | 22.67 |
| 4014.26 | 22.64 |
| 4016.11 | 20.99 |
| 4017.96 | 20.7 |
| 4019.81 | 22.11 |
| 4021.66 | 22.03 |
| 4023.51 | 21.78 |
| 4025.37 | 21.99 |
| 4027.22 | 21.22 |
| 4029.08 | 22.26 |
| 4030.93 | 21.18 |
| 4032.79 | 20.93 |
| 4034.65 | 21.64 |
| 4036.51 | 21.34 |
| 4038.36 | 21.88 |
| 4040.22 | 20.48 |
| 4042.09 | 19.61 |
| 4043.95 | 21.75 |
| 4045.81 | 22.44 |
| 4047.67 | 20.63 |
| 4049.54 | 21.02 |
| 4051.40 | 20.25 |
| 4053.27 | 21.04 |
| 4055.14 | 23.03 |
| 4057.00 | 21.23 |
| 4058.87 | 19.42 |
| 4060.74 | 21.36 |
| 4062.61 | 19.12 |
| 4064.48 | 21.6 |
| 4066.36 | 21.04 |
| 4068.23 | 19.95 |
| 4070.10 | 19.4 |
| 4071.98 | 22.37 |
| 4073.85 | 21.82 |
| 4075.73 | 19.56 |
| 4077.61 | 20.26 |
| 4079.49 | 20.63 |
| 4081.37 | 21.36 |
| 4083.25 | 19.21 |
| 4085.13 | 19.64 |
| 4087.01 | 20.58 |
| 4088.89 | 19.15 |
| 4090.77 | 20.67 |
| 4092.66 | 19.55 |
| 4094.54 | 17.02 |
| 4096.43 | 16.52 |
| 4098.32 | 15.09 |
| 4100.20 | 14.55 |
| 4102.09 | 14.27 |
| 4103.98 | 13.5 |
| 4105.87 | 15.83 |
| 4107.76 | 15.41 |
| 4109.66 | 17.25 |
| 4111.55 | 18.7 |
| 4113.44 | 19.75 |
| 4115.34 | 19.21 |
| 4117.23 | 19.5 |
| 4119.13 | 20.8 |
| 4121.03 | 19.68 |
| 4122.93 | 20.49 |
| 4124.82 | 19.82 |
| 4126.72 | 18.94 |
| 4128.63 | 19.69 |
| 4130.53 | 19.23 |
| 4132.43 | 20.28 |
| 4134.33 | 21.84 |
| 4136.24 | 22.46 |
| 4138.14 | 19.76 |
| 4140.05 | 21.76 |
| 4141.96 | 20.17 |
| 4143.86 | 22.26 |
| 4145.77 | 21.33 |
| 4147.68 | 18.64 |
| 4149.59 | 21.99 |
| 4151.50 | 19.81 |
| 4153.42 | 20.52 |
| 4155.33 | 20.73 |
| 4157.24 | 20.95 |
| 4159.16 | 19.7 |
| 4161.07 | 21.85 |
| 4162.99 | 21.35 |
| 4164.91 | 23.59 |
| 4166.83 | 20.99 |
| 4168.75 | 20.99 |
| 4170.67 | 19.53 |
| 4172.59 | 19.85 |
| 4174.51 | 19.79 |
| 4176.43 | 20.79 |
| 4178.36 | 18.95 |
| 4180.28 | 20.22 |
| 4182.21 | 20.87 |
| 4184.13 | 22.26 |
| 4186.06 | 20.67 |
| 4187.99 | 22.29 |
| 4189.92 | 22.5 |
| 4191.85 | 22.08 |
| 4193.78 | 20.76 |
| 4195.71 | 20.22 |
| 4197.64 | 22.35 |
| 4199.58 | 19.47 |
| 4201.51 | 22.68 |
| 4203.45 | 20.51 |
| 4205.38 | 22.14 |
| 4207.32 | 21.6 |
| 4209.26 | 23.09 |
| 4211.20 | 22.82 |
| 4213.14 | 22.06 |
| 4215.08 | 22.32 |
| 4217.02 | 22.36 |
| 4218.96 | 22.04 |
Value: 5.4 angstrom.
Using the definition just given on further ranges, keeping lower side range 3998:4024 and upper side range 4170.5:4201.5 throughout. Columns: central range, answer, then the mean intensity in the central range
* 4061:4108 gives 5.1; 18.8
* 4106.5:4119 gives 1.6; 18.4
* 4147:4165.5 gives 0.0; 20.9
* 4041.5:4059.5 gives 0.0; 21.1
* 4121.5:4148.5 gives 0.6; 20.5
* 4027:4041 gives -0.1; 21.4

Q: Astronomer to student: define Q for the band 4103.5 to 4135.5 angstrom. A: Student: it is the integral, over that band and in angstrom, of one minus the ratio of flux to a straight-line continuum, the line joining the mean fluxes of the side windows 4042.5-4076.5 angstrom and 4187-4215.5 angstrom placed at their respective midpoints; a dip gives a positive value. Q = 3.6 angstrom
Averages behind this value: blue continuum 20.9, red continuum 21.8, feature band 18.9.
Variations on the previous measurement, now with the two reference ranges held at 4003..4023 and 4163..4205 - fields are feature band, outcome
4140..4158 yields 0.3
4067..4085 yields 0.7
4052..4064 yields 0.3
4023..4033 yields 0.0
